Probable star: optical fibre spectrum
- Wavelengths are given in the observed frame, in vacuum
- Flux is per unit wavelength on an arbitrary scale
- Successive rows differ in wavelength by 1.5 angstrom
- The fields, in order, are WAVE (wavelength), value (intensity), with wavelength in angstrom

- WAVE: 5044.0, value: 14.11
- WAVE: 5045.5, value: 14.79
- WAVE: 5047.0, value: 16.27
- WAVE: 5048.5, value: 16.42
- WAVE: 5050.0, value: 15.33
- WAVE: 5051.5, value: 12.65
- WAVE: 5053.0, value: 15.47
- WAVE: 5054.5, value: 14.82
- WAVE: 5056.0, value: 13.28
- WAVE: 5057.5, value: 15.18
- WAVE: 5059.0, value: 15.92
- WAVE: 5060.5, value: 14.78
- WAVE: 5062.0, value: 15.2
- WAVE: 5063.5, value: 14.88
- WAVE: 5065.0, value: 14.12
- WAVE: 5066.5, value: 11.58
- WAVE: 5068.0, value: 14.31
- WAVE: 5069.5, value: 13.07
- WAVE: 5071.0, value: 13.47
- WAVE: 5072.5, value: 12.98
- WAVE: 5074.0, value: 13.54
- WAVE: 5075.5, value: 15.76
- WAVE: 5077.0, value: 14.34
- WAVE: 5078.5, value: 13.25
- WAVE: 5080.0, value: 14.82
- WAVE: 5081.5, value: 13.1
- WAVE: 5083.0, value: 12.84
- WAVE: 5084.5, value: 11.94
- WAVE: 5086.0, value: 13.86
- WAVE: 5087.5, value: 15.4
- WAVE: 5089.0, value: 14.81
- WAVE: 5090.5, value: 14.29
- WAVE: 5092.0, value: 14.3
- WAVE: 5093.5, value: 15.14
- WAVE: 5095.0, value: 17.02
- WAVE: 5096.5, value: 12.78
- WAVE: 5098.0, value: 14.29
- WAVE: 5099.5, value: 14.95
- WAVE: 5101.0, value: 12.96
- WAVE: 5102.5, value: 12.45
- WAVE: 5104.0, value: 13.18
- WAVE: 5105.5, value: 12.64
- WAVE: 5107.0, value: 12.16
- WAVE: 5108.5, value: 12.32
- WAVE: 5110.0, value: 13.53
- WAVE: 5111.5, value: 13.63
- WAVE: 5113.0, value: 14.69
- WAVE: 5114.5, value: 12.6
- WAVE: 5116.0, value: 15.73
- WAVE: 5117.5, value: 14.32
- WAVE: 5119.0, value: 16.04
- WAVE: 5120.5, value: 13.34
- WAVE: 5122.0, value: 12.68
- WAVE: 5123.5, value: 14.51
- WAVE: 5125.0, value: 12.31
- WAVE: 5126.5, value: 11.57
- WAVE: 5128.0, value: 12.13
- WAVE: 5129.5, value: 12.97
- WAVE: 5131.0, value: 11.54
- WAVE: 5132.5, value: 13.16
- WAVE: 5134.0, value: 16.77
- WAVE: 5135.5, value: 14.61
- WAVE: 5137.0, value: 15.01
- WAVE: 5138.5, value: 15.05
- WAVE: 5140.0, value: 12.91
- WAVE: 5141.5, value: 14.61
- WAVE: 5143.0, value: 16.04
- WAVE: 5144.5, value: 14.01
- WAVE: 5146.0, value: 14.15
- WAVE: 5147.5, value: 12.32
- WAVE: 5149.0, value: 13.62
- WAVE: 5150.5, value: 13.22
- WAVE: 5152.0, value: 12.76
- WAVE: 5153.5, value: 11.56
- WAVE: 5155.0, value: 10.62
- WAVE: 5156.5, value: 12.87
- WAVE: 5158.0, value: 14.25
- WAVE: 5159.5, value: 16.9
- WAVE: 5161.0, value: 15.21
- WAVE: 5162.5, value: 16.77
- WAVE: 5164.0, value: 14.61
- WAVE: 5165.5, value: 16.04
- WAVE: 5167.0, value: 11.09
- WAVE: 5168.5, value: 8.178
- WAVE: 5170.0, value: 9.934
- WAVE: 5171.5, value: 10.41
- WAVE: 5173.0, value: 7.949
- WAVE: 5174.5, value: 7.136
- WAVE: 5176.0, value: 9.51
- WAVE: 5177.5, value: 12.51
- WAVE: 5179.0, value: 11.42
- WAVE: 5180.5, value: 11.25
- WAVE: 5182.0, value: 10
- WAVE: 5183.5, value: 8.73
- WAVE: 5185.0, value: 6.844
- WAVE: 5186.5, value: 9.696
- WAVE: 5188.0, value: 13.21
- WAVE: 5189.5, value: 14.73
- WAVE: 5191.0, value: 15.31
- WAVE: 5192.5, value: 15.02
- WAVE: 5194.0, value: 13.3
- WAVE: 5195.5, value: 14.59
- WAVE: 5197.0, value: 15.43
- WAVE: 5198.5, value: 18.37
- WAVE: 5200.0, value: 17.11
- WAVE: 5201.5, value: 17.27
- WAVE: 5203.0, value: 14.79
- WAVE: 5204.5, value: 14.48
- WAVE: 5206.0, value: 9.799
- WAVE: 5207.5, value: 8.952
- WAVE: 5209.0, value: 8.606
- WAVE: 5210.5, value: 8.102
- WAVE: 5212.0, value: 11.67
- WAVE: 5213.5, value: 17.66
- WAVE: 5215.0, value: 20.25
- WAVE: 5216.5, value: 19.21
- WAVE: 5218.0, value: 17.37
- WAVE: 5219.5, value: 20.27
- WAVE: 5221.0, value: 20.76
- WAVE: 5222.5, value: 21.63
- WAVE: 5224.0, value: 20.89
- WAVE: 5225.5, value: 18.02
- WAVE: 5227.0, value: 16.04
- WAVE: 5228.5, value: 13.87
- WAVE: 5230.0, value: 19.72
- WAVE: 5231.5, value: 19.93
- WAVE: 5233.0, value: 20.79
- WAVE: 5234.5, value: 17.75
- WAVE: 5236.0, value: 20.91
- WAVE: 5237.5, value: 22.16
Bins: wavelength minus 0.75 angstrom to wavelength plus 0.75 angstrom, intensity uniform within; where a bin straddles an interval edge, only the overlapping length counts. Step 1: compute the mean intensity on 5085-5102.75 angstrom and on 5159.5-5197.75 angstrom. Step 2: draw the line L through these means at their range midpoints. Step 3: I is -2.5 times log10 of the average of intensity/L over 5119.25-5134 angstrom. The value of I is 0.038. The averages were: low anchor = 14.4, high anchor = 12.1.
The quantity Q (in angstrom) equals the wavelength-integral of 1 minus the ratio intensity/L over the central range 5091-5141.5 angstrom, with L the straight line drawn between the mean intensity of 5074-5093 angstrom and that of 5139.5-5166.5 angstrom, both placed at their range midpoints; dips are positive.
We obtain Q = 1.01 angstrom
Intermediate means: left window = 14.1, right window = 14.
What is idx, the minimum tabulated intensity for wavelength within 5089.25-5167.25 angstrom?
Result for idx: 10.62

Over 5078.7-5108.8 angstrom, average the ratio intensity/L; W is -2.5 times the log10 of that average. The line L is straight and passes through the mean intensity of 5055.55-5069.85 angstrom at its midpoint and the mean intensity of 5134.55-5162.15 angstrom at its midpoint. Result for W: 0.03 mag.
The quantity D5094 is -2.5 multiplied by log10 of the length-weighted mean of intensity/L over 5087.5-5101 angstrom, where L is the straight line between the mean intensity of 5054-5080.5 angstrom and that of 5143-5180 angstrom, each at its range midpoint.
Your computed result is -0.07 mag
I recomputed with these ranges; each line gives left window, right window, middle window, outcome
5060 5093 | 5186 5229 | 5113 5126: 0.04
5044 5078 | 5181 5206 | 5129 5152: -0.01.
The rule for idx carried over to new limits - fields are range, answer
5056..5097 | 11.58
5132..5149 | 12.32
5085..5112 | 12.16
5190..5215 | 8.102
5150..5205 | 6.844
